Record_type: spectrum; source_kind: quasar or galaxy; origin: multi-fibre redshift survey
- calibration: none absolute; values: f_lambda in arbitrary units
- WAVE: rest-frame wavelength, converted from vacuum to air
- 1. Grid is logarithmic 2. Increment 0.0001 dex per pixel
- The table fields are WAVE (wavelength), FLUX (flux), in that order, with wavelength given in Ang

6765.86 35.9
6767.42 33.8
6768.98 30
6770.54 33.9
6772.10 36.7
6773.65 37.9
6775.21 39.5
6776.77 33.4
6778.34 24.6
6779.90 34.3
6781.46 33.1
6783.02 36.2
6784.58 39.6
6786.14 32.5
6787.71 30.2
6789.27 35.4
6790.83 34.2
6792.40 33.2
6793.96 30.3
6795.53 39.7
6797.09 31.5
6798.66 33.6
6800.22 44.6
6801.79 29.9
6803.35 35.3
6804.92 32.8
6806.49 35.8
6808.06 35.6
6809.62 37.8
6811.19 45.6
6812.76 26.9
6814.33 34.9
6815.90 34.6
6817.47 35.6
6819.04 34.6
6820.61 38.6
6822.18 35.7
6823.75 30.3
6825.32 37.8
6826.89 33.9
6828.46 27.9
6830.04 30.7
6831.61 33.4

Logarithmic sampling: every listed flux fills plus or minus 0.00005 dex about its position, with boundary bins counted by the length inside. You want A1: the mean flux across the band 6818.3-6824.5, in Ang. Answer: 34.8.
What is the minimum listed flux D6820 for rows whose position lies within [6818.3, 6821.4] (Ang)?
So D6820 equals 34.6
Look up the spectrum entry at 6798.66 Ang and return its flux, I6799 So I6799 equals 33.6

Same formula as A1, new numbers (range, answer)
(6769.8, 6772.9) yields 35.4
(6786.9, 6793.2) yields 33.2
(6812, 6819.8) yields 33.3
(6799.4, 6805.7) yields 35.7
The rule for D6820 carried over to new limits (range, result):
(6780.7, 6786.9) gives 32.5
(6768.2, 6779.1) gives 24.6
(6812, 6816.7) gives 26.9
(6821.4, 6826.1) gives 30.3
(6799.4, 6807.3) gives 29.9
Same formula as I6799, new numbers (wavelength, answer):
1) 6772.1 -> 36.7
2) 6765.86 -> 35.9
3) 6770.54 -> 33.9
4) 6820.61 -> 38.6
